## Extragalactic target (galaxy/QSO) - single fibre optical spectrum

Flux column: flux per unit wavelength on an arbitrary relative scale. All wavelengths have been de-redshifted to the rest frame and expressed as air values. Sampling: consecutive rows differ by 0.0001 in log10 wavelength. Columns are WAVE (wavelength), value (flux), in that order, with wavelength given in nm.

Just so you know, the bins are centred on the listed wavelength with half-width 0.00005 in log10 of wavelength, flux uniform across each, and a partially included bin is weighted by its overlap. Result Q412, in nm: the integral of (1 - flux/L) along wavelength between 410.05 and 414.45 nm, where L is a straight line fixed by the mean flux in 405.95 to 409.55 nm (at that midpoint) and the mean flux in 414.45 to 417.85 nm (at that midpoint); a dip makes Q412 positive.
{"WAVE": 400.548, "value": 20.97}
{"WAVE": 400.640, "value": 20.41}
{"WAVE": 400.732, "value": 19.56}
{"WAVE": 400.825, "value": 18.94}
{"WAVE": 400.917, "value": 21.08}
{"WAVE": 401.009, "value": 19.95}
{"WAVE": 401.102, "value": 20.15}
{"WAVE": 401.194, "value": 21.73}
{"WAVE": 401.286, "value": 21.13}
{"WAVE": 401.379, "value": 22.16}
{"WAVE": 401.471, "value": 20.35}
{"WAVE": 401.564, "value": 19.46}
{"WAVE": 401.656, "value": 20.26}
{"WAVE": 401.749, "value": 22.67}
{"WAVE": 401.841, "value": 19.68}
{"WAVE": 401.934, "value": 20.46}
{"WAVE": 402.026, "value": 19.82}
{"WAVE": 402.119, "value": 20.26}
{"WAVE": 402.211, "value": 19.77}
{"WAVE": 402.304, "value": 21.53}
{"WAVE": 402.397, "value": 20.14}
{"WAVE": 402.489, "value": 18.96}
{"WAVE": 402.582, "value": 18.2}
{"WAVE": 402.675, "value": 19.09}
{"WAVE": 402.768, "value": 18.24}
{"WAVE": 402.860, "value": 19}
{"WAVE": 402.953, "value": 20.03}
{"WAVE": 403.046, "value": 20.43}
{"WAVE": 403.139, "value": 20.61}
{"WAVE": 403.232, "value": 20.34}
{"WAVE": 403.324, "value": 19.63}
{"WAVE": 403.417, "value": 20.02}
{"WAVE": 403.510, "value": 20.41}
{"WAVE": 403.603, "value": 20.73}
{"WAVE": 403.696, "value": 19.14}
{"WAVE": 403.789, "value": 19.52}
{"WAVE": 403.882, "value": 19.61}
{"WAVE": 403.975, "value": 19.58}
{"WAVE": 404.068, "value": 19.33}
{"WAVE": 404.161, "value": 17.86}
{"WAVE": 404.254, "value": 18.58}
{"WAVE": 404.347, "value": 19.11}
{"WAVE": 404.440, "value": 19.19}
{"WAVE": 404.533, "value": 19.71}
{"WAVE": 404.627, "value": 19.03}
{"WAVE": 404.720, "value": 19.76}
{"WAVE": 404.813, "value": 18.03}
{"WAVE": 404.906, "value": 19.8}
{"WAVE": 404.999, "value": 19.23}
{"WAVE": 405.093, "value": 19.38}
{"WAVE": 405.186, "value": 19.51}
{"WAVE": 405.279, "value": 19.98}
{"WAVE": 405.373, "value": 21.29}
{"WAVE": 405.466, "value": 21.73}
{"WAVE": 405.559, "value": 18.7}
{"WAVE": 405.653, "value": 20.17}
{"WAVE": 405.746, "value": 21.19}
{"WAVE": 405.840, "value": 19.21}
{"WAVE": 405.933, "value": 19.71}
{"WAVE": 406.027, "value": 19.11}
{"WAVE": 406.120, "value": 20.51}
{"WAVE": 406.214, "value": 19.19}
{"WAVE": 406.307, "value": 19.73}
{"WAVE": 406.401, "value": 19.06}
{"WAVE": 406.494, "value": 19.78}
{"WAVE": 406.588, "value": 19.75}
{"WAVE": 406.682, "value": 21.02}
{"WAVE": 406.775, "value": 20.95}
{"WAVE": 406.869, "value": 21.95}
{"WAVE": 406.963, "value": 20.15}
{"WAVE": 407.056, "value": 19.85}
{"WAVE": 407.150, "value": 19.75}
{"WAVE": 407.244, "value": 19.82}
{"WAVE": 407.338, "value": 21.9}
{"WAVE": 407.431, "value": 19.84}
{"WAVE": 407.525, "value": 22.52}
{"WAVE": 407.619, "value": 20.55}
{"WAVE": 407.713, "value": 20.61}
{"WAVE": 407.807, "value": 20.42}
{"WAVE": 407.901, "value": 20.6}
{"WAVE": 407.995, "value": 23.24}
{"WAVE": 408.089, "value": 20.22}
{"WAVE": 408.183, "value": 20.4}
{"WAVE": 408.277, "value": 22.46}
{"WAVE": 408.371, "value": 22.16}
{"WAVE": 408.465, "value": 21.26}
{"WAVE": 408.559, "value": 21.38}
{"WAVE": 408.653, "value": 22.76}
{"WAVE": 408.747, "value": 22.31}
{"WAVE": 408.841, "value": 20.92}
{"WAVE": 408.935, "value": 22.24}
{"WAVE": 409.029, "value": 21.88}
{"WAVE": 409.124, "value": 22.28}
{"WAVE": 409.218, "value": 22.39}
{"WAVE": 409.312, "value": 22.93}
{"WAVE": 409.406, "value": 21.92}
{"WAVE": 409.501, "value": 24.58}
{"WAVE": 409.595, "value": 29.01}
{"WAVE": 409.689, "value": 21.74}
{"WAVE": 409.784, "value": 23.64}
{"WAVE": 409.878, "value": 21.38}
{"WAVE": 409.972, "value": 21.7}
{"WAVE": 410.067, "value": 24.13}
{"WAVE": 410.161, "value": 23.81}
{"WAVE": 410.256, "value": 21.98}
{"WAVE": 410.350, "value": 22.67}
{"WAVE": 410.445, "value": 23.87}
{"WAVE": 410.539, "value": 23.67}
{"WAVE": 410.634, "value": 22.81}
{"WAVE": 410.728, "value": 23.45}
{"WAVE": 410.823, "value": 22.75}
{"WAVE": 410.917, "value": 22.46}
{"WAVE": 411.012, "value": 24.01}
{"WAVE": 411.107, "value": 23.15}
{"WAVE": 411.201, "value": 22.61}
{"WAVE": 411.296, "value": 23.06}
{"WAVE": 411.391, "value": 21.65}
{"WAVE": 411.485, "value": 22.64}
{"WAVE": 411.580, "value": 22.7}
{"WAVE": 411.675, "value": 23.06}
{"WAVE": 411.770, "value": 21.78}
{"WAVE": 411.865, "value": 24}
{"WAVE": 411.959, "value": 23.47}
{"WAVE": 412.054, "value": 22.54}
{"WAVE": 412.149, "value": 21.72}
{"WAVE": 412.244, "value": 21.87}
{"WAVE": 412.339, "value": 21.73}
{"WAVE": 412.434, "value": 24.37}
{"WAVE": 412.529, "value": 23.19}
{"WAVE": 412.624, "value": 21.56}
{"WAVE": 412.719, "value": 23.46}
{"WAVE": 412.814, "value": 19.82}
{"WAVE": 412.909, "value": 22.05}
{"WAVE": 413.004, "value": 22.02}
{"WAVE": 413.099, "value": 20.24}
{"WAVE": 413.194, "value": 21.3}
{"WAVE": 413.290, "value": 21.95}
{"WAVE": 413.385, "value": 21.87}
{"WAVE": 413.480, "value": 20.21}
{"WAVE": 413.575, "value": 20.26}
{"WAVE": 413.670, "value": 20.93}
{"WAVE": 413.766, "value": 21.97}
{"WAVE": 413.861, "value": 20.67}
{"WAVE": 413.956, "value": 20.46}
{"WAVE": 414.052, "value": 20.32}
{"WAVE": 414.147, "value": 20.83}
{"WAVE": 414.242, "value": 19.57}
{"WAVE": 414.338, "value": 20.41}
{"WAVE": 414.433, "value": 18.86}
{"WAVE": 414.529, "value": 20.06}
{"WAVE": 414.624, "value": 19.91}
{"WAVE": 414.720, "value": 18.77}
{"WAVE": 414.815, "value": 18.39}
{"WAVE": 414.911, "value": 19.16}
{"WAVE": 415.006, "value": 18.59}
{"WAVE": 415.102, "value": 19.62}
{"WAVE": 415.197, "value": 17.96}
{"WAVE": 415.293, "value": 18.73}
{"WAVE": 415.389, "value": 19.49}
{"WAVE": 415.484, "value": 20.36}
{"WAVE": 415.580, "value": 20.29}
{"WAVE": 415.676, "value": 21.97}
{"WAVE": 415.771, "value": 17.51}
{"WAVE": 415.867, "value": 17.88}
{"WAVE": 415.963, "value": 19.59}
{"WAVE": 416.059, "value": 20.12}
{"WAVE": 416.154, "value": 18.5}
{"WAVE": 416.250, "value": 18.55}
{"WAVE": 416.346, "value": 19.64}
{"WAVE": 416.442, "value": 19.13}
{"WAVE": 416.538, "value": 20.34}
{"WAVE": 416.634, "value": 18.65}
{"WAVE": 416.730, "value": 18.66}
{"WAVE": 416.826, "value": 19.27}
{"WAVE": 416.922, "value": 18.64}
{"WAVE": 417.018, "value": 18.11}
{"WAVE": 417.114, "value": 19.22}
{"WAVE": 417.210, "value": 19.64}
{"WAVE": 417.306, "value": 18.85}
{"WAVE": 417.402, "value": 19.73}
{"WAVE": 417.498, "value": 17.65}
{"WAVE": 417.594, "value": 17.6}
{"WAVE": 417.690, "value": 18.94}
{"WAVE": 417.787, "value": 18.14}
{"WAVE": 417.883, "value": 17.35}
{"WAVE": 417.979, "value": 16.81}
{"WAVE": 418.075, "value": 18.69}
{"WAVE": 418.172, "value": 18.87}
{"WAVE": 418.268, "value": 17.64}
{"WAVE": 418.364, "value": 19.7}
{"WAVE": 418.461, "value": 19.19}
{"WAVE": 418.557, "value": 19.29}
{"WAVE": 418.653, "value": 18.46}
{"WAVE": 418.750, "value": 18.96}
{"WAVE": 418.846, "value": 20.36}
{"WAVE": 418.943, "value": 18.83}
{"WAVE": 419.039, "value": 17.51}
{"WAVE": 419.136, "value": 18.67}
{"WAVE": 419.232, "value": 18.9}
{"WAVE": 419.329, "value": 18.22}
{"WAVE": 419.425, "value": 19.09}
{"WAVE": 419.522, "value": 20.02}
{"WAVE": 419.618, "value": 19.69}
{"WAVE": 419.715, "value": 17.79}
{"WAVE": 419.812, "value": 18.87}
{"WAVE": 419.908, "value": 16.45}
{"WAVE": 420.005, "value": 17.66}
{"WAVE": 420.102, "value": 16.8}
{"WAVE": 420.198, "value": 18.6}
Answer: -0.454 nm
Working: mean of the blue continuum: 21.1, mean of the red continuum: 19.1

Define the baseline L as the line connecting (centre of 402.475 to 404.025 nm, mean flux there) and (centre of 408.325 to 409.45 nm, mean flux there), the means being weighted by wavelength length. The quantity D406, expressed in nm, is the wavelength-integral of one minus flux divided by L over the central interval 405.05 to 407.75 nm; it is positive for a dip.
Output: 0.10 nm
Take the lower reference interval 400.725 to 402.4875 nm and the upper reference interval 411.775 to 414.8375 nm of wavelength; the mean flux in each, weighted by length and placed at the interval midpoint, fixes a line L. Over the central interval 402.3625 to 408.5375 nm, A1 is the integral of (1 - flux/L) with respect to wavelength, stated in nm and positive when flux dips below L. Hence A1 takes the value 0.21 nm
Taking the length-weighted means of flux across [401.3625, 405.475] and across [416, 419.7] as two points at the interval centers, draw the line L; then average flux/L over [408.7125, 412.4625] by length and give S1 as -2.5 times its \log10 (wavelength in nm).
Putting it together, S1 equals -0.18 mag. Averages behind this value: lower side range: 19.8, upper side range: 18.8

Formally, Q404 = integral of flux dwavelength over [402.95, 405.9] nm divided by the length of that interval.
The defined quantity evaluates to 19.7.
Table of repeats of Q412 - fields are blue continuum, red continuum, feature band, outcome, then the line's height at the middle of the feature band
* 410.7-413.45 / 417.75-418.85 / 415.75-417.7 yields 0.06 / 19.5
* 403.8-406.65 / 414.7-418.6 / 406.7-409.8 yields -0.38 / 19.4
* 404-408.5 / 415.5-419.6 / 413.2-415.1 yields -0.09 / 19.3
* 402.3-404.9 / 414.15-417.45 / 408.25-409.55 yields -0.19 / 19.4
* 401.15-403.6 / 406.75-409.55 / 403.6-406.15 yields 0.14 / 20.7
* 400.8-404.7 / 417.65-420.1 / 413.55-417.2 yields -0.13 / 18.8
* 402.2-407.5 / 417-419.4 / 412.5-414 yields -0.18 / 19.1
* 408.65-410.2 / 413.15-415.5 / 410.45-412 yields -0.08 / 21.9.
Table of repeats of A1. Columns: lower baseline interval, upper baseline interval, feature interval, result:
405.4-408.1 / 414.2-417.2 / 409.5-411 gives -0.26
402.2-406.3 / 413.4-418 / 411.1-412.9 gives -0.29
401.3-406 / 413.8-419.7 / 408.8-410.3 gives -0.26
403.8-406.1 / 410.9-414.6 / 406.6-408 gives -0.04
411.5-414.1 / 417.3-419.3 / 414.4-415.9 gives 0.09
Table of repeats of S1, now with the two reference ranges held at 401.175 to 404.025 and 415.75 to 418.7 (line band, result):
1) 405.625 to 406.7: 0.00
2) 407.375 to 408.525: -0.09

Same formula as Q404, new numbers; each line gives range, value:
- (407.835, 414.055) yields 22.3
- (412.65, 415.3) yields 20.3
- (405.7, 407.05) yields 20.1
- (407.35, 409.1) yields 21.5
